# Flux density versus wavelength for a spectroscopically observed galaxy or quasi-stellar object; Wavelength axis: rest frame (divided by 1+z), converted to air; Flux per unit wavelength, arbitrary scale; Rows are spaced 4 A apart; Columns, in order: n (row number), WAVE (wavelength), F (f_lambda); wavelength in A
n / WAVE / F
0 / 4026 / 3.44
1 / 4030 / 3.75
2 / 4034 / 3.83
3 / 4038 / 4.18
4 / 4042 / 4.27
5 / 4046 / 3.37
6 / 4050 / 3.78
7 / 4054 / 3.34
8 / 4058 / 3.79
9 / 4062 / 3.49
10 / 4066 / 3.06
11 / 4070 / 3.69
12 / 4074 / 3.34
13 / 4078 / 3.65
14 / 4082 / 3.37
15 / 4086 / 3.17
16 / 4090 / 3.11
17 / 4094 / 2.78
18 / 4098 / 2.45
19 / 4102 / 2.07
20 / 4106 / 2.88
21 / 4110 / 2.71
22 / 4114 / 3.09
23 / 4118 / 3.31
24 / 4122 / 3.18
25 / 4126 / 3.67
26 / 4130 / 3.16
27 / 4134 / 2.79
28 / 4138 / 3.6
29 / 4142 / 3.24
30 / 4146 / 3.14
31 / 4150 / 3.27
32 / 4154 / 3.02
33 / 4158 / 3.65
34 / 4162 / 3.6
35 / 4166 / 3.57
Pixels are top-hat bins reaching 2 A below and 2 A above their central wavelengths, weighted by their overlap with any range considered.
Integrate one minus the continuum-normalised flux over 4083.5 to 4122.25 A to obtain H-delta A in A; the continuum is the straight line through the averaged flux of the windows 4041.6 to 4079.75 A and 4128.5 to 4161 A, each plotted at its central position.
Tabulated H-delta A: 6.02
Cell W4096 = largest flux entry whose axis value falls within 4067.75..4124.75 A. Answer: 3.69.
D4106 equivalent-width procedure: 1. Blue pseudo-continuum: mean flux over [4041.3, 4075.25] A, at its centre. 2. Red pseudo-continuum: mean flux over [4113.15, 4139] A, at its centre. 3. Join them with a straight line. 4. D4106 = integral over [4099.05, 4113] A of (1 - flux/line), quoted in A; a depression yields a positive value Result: 3.1 A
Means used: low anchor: 3.55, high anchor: 3.25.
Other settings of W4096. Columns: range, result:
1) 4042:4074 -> 4.27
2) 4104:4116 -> 3.09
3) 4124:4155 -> 3.67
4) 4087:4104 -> 3.11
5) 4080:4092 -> 3.37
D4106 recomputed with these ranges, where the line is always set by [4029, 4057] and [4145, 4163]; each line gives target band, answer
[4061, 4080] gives 1.2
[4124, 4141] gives 0.6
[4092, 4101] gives 2.6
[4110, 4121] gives 1.2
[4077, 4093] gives 1.5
